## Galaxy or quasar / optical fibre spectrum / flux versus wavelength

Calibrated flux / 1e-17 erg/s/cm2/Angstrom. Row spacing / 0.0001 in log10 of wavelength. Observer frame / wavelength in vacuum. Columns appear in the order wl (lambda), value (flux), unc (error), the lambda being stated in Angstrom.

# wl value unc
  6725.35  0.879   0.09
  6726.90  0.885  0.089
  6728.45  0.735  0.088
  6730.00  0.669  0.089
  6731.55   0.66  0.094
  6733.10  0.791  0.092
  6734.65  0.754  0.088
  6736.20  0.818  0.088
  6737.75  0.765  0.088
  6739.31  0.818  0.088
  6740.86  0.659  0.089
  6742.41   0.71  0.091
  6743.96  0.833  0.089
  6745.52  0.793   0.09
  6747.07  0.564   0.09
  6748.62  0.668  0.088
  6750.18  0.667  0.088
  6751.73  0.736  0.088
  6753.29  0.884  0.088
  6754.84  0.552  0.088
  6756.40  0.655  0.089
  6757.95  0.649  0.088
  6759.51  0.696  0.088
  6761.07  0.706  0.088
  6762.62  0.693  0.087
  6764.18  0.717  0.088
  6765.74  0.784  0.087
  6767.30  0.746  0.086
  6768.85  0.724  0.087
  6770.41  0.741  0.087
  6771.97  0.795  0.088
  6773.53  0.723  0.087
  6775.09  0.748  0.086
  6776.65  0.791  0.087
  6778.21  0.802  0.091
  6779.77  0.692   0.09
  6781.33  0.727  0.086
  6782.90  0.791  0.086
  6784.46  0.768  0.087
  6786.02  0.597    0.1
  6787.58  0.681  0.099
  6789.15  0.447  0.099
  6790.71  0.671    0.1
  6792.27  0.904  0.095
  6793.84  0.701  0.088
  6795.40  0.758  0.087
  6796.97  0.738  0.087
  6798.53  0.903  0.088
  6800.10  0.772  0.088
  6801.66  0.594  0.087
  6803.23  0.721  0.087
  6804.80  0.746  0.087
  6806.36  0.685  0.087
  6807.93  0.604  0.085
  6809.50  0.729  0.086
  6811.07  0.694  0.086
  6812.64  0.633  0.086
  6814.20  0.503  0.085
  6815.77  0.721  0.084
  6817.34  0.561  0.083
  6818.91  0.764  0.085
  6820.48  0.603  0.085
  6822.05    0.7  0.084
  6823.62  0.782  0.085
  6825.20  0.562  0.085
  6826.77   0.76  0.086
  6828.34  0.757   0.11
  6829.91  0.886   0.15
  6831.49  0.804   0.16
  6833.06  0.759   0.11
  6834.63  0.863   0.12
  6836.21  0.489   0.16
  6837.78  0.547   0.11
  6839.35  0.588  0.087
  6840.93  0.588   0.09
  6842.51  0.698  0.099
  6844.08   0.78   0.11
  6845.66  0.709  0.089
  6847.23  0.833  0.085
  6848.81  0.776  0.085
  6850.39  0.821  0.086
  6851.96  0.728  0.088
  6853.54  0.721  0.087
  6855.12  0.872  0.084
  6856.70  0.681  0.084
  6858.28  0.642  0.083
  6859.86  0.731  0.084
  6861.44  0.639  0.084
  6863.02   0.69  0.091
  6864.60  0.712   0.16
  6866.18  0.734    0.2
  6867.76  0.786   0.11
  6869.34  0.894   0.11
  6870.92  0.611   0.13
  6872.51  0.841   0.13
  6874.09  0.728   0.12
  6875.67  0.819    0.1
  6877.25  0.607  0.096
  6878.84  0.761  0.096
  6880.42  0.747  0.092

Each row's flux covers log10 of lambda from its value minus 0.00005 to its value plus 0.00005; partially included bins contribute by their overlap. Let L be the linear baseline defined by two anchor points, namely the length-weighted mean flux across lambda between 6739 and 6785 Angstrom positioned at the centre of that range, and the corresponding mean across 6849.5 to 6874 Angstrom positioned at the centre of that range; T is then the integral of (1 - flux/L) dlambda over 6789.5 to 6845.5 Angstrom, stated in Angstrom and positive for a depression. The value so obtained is 2.6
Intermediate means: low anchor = 0.727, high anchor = 0.74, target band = 0.7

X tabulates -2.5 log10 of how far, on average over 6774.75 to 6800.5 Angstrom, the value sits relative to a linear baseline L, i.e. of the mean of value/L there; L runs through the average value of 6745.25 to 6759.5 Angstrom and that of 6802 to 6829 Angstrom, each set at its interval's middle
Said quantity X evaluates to -0.08 mag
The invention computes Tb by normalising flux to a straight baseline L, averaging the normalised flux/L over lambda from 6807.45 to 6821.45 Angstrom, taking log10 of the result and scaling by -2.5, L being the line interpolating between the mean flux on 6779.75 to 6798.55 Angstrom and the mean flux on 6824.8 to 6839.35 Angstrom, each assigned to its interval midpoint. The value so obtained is 0.105 mag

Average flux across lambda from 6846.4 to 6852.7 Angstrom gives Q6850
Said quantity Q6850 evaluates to 0.79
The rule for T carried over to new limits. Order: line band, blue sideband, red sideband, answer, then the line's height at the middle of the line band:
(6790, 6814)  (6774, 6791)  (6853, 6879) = -0.30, 0.71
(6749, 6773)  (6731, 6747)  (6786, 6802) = 0.70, 0.737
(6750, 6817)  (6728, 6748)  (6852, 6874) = 2.22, 0.735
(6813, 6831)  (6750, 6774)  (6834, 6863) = 0.44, 0.709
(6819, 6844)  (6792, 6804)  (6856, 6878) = 1.45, 0.74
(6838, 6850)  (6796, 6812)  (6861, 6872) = 0.31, 0.725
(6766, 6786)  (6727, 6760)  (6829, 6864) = -0.77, 0.721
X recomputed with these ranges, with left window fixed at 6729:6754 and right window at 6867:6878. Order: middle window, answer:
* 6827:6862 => 0.040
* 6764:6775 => -0.012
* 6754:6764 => 0.116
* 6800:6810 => 0.090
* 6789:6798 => 0.025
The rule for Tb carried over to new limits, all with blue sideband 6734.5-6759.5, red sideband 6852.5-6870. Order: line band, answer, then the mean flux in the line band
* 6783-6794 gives 0.06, 0.687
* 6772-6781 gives -0.05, 0.754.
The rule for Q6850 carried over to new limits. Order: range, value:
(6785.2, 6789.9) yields 0.577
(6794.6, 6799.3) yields 0.8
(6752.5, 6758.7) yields 0.685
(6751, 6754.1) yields 0.808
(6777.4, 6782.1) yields 0.741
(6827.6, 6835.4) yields 0.814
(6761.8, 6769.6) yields 0.733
